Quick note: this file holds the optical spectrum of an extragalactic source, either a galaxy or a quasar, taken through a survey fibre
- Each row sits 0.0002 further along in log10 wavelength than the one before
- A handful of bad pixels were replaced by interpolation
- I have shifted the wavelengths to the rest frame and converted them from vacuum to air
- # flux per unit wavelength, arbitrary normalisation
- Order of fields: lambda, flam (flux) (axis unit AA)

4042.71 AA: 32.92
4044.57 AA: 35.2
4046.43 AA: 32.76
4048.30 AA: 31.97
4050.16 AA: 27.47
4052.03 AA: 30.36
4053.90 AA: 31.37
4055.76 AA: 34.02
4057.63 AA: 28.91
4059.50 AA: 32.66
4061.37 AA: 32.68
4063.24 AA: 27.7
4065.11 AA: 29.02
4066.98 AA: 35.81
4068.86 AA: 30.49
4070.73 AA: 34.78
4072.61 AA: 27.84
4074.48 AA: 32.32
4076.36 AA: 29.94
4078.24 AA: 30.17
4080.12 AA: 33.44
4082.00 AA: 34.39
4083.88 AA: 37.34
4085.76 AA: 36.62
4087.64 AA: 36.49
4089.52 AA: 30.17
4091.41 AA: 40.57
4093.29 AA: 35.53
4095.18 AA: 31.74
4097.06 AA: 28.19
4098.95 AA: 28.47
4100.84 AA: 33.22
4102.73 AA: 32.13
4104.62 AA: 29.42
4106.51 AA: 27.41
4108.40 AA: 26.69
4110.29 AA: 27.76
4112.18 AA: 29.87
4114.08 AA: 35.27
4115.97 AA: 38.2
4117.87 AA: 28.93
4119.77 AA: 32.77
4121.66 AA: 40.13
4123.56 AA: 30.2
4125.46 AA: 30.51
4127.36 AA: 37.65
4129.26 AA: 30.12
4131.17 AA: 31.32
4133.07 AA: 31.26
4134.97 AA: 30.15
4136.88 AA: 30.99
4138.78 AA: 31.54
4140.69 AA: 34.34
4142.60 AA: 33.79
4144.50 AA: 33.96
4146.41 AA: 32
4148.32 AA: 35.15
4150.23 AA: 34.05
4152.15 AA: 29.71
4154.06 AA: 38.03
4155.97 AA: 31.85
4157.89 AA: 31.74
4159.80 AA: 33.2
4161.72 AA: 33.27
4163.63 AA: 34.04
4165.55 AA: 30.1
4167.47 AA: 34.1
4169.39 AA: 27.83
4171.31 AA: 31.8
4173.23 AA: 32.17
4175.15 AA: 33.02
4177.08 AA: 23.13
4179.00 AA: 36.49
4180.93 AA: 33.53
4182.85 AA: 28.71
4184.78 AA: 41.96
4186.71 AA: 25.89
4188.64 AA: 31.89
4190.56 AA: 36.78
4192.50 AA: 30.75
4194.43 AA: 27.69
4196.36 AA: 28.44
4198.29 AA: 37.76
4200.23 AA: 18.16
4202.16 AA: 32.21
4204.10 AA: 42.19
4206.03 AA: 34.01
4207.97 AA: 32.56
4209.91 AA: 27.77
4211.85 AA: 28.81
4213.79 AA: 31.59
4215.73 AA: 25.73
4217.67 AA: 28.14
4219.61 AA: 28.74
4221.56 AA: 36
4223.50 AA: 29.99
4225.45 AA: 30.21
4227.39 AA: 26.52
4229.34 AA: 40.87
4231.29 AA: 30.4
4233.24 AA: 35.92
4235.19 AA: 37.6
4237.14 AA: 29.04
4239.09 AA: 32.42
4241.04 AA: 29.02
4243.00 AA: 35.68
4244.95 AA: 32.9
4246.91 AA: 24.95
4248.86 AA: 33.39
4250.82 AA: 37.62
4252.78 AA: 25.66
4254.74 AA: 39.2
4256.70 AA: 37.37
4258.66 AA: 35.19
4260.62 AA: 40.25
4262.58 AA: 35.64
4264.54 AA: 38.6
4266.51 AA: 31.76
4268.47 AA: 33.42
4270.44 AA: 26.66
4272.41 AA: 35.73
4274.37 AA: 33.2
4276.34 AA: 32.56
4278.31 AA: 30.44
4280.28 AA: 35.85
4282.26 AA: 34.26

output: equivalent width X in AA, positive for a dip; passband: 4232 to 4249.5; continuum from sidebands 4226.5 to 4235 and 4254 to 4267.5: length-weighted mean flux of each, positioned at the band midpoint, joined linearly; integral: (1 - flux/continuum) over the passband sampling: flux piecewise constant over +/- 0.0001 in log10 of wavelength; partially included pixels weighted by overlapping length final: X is 1.3 AA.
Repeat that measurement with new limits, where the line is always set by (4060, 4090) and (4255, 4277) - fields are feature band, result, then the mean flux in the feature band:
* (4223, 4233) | 0.68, 32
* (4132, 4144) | 0.42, 32.1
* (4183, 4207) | 1.23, 32.2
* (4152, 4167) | 0.25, 33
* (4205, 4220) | 1.92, 29.8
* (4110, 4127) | 0.01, 33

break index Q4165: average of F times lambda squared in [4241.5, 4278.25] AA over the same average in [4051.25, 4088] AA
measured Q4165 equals 1.15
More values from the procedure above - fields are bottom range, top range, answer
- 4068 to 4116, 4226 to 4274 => 1.13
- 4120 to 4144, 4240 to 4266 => 1.11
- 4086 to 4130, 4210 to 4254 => 1.03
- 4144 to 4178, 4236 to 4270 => 1.09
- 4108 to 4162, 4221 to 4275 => 1.08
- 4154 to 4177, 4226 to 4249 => 1.04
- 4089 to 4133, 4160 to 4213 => 1.03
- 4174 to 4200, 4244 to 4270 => 1.12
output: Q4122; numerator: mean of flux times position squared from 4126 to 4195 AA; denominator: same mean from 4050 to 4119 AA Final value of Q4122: 1.05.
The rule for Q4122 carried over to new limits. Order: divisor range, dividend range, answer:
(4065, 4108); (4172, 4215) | 1.03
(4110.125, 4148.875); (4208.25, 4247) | 1.00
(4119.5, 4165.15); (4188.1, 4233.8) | 0.98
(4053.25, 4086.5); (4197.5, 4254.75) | 1.06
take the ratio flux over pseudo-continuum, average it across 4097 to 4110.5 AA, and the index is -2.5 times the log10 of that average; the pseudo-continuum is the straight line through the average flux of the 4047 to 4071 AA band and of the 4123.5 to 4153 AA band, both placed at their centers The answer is 0.09 mag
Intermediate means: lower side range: 31.2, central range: 29.3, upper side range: 32.4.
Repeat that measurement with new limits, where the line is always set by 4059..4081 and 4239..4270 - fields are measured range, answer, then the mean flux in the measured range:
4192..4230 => 0.08 mag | 30.8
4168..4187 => 0.04 mag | 31.7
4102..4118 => 0.04 mag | 30.7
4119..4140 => -0.01 mag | 32.4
